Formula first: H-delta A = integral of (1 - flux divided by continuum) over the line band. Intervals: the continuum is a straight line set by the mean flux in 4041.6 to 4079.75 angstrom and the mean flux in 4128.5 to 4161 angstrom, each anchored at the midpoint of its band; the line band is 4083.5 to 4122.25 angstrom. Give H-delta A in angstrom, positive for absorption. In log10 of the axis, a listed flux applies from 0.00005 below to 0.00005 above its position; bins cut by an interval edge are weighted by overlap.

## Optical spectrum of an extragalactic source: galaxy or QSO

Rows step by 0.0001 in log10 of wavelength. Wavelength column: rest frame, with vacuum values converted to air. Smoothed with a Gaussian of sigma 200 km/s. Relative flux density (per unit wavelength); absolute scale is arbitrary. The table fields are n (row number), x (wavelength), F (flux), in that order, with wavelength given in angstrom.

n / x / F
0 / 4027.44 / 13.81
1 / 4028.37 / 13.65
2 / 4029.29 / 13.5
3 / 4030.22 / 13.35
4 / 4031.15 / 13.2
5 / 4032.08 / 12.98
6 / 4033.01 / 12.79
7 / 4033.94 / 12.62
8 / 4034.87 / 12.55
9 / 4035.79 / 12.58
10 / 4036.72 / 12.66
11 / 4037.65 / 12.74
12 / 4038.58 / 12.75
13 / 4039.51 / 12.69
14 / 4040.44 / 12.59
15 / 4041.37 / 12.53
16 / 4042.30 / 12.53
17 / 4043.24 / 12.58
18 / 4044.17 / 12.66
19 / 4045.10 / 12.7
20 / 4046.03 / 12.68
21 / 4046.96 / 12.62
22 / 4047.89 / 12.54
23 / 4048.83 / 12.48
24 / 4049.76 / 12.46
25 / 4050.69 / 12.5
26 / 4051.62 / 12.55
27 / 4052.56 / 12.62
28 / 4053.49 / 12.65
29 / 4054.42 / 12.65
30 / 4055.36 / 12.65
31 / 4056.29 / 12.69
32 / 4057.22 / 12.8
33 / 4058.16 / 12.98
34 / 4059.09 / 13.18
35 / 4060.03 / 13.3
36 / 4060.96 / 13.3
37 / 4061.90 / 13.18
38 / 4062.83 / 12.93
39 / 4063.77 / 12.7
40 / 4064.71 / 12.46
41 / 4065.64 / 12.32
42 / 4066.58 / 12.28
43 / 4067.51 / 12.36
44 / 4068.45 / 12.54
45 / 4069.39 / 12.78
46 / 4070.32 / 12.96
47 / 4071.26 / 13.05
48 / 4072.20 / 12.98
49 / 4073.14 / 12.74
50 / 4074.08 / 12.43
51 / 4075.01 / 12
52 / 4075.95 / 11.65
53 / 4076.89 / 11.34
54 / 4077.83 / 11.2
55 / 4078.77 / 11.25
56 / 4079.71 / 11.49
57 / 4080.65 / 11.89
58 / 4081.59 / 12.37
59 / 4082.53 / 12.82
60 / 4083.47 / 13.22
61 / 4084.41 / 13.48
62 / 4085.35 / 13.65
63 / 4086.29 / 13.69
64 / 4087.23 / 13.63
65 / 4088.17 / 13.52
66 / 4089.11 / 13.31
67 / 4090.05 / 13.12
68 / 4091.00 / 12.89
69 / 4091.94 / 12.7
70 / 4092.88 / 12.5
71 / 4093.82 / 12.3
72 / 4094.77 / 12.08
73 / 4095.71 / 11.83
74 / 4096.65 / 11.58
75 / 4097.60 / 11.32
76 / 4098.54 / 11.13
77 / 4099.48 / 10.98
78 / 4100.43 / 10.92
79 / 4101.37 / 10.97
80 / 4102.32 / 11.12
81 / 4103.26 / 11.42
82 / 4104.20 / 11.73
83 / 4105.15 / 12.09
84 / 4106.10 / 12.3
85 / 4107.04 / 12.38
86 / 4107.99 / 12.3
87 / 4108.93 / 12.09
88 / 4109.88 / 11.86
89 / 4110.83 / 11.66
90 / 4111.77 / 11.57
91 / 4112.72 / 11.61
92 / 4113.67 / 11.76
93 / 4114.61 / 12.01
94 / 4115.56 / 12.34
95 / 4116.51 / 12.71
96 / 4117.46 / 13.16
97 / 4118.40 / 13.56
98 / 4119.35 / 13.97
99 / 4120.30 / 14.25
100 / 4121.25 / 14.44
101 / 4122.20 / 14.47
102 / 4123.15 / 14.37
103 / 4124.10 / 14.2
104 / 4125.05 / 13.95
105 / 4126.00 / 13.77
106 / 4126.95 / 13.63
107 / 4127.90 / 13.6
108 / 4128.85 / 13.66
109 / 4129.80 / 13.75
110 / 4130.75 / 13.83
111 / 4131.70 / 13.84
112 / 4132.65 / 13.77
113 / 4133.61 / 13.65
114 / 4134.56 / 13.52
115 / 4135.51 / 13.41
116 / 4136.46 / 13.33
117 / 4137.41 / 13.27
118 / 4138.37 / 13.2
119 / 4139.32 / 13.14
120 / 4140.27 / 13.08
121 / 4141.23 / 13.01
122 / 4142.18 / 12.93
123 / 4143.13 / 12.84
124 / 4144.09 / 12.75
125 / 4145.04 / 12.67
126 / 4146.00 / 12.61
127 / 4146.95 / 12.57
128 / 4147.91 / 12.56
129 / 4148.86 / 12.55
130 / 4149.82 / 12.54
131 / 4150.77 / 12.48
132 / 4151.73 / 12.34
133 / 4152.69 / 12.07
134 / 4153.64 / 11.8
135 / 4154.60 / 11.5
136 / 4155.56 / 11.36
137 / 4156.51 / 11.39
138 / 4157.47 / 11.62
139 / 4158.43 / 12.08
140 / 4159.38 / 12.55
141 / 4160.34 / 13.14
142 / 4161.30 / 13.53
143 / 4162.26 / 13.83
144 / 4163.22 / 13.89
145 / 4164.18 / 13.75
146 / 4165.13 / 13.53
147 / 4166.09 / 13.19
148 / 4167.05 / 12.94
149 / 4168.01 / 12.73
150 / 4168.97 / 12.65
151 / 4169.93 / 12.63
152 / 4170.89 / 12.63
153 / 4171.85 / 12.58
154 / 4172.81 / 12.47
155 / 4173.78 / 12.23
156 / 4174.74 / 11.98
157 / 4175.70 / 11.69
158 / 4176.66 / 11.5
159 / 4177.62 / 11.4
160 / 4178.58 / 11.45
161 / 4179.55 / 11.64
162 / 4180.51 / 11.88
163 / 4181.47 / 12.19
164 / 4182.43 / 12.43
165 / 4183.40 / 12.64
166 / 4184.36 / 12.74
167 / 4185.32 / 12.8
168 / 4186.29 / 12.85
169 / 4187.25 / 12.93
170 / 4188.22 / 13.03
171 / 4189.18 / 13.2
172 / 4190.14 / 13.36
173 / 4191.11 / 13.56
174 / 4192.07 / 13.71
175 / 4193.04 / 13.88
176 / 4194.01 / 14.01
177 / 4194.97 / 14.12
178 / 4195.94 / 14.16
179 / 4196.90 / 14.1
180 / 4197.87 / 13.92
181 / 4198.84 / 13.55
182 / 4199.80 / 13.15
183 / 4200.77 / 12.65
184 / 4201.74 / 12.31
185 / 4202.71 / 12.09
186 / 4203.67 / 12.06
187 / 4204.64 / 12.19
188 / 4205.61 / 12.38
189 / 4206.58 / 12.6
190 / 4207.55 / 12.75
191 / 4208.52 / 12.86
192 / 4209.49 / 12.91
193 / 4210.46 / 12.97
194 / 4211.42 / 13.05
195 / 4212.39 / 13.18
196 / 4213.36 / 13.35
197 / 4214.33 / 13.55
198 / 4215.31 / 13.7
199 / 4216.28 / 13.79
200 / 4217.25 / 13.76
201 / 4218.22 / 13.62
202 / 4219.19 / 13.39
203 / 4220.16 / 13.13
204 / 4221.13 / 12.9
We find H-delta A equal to 0.7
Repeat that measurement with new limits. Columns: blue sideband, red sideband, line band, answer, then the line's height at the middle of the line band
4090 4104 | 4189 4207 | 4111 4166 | -3.0 angstrom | 12.4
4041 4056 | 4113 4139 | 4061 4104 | 2.2 angstrom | 13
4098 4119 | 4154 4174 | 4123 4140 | -2.0 angstrom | 12.2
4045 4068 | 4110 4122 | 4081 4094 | -0.4 angstrom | 12.7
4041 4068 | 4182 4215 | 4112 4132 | -0.9 angstrom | 12.9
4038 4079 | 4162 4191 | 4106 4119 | 0.4 angstrom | 12.6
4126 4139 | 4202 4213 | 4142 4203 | 1.7 angstrom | 13.1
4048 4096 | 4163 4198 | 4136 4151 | -0.1 angstrom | 12.8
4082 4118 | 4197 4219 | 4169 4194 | 0.6 angstrom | 12.8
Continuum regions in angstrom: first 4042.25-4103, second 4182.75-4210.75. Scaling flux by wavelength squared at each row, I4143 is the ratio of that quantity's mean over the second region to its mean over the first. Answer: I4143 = 1.11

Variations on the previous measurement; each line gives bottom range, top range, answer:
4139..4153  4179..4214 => 1.05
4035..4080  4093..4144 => 1.05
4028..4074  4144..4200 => 1.06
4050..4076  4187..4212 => 1.10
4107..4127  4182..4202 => 1.06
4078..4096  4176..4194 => 1.04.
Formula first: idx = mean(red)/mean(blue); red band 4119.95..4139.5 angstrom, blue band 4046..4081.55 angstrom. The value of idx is 1.10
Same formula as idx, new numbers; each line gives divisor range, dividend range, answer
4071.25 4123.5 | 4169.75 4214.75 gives 1.03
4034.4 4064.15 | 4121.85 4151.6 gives 1.05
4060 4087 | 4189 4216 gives 1.05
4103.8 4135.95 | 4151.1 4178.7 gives 0.95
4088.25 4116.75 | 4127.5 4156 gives 1.08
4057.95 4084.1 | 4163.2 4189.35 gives 1.00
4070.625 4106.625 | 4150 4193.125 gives 1.03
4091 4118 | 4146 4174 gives 1.06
